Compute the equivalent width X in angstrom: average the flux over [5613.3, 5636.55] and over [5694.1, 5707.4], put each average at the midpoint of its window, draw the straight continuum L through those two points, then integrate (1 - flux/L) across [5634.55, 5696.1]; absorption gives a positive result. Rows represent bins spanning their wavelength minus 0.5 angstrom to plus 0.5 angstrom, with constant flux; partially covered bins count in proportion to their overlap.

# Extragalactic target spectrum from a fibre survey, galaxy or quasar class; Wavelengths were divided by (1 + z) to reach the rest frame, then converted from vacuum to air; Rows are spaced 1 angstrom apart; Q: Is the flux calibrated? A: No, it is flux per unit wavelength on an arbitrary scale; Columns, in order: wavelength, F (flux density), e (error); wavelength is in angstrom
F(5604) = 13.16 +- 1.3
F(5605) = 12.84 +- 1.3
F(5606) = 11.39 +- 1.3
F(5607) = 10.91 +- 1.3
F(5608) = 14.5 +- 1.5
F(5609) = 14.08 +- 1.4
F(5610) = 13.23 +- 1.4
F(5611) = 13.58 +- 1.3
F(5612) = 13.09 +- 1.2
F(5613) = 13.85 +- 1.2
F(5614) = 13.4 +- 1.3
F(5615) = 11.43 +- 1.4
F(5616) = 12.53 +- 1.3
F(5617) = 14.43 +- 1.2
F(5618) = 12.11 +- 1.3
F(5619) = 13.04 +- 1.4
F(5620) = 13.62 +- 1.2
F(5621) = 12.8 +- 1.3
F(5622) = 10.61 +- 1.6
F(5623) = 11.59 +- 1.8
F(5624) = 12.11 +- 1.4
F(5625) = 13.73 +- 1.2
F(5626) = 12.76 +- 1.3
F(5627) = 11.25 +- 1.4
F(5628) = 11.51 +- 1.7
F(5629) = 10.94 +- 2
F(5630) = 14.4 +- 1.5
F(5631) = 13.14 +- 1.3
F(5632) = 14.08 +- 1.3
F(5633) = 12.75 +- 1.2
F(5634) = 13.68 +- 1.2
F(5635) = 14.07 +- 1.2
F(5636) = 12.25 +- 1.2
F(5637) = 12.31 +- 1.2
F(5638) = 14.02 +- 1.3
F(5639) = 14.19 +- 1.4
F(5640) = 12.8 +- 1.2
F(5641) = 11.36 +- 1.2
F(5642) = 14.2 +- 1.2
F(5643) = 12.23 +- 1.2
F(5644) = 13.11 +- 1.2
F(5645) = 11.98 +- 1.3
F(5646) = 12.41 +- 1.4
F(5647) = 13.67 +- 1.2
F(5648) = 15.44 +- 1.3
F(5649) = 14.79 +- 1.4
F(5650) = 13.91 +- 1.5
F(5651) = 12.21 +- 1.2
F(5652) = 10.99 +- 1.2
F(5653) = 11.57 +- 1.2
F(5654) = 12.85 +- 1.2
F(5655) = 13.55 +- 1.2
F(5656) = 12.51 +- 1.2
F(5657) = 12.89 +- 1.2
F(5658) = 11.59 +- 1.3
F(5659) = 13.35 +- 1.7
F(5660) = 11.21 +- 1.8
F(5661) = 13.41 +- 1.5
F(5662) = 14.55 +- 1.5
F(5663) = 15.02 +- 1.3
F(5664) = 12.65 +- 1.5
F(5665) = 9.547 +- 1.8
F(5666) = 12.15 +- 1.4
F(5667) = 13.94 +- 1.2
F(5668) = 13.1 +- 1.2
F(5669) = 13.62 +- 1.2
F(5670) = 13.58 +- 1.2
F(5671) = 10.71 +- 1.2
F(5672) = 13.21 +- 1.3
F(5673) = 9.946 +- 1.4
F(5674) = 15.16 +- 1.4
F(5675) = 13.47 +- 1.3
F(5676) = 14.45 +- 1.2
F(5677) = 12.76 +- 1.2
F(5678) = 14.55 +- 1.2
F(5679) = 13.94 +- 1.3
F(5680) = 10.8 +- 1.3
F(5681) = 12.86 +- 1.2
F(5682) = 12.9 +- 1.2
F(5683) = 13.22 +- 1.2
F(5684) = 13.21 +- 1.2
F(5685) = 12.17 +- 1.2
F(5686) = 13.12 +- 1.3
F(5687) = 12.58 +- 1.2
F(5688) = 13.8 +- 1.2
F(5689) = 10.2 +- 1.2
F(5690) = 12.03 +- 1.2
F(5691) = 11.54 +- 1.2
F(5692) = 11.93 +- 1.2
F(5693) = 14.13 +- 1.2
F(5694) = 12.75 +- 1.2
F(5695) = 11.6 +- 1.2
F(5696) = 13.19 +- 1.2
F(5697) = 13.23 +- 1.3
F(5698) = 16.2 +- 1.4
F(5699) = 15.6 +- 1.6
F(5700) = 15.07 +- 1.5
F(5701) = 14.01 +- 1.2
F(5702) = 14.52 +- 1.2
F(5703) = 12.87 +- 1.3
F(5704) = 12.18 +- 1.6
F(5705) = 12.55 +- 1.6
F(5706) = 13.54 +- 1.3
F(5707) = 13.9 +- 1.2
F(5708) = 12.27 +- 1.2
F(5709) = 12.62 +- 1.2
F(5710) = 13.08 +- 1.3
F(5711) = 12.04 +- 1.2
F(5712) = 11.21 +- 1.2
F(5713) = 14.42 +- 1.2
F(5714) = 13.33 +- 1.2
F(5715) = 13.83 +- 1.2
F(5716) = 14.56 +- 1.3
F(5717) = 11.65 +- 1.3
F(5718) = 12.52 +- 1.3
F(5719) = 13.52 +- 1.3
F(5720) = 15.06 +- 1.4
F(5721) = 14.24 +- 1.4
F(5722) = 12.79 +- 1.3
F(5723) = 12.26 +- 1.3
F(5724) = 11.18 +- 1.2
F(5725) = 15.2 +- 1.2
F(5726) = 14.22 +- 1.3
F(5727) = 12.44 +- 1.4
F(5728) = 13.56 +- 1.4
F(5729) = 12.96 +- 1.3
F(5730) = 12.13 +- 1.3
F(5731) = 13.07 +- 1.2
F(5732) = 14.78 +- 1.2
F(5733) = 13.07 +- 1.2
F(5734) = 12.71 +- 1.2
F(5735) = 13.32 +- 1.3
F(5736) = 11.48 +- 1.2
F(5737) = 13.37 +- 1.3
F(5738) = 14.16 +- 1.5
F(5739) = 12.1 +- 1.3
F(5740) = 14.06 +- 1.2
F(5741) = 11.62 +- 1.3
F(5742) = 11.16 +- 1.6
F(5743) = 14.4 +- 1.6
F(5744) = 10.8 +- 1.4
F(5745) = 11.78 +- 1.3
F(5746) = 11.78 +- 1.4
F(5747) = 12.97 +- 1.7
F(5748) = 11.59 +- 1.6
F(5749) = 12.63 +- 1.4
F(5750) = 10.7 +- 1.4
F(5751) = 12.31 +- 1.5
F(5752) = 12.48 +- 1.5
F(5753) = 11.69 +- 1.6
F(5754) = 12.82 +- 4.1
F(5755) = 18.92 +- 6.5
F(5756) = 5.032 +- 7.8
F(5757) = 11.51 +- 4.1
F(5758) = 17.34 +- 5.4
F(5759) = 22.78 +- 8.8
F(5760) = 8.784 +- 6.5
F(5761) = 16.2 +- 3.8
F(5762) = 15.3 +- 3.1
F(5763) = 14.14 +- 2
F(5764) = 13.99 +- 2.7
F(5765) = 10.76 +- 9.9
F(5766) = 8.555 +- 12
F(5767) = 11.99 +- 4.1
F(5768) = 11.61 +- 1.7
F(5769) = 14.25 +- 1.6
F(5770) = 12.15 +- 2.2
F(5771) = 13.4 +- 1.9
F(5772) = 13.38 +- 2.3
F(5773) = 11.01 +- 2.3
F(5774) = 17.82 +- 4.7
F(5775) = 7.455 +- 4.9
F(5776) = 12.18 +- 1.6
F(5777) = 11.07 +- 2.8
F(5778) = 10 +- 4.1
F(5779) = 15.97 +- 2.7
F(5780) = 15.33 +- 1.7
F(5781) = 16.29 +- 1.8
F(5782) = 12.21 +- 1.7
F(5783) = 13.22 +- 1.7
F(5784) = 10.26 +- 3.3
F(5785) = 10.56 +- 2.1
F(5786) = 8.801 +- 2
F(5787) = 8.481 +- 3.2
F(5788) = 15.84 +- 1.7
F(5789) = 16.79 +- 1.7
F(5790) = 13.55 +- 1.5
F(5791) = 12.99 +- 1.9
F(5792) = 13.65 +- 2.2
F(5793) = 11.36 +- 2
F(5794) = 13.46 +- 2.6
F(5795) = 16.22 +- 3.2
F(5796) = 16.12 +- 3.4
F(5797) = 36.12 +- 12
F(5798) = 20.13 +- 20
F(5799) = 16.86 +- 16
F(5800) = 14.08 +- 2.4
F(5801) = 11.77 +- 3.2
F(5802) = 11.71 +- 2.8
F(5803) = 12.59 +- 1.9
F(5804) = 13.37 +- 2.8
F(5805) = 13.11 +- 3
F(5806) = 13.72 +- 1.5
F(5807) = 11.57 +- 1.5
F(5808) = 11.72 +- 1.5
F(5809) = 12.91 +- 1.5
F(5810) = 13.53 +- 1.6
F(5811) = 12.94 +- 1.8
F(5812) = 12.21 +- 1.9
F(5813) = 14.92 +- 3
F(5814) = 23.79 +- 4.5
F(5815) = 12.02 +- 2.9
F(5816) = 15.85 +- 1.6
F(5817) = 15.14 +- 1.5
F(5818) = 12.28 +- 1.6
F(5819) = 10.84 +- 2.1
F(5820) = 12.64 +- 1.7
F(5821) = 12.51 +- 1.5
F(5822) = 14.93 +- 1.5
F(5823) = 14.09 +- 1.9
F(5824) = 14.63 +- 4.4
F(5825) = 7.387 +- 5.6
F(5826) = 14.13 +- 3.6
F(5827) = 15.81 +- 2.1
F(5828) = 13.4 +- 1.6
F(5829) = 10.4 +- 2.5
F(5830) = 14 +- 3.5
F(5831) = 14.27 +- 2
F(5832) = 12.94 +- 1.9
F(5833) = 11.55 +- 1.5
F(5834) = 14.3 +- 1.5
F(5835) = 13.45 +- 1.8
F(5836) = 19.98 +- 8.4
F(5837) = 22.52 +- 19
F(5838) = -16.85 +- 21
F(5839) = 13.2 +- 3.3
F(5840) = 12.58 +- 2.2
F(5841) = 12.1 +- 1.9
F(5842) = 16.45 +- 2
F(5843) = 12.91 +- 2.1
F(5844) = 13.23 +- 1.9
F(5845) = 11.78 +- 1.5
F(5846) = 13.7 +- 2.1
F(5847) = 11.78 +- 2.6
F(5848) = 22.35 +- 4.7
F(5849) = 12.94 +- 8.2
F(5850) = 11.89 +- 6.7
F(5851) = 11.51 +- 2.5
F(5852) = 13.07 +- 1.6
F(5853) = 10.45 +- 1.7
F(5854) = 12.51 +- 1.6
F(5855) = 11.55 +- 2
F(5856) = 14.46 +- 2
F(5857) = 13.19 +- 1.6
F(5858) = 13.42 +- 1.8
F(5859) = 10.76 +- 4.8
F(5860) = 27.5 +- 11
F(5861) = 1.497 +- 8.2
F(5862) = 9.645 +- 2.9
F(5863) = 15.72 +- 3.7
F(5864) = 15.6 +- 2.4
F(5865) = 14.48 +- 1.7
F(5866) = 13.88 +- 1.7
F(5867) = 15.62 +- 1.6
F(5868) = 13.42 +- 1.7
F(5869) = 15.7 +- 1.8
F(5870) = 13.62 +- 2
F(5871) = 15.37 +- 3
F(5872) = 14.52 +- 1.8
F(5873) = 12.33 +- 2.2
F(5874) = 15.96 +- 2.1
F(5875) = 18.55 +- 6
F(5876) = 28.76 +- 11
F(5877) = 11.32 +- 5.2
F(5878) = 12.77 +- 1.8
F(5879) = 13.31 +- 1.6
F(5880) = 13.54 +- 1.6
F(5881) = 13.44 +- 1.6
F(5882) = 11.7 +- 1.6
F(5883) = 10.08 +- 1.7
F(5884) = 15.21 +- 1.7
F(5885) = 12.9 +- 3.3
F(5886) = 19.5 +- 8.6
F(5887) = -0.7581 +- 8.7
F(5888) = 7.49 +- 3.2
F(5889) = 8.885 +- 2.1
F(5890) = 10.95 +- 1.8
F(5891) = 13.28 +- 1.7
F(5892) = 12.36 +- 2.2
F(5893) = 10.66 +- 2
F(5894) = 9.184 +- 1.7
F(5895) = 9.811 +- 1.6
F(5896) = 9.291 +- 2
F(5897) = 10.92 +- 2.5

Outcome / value 1.7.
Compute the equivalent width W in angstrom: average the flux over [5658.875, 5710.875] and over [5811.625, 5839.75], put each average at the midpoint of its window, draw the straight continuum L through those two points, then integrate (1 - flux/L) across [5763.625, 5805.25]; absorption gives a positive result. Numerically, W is -1.6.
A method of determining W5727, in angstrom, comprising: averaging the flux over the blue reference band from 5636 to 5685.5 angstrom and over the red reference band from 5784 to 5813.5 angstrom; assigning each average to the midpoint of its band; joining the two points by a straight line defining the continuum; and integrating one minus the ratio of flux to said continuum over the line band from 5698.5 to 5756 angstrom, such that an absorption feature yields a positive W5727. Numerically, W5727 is 2.1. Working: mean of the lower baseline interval 12.9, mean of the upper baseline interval 14.1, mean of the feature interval 13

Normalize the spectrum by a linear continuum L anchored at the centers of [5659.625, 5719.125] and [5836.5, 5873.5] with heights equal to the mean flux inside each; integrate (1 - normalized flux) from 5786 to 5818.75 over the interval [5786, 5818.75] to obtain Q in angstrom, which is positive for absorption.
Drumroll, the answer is -4.02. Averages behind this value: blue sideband 13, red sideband 13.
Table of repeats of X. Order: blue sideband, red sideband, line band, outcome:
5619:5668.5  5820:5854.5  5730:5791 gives 0.2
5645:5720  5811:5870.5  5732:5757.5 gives 1.5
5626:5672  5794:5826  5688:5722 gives 0.7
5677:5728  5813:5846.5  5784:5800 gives -2.5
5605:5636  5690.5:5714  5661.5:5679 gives 0.0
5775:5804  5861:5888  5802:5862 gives 3.6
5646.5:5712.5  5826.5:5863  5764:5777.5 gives 0.9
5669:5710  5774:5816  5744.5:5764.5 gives 0.6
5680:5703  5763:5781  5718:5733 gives -0.5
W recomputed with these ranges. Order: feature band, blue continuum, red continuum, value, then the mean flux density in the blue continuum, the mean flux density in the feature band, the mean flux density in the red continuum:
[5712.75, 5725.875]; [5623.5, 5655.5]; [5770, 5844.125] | -0.2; 12.9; 13.4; 13.5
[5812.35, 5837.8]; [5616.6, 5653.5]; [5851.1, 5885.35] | -0.3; 12.9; 13.9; 14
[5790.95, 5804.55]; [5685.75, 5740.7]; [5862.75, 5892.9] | -2.5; 13.2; 15.8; 13.6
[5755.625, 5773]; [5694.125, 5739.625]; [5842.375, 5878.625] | 0.7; 13.3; 13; 14.1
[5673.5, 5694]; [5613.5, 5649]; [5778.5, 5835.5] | 0.4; 12.9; 12.9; 13.9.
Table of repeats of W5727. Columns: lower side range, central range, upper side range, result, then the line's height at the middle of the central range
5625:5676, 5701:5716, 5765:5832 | 0.1 angstrom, 13.2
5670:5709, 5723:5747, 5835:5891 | 0.5 angstrom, 13.1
